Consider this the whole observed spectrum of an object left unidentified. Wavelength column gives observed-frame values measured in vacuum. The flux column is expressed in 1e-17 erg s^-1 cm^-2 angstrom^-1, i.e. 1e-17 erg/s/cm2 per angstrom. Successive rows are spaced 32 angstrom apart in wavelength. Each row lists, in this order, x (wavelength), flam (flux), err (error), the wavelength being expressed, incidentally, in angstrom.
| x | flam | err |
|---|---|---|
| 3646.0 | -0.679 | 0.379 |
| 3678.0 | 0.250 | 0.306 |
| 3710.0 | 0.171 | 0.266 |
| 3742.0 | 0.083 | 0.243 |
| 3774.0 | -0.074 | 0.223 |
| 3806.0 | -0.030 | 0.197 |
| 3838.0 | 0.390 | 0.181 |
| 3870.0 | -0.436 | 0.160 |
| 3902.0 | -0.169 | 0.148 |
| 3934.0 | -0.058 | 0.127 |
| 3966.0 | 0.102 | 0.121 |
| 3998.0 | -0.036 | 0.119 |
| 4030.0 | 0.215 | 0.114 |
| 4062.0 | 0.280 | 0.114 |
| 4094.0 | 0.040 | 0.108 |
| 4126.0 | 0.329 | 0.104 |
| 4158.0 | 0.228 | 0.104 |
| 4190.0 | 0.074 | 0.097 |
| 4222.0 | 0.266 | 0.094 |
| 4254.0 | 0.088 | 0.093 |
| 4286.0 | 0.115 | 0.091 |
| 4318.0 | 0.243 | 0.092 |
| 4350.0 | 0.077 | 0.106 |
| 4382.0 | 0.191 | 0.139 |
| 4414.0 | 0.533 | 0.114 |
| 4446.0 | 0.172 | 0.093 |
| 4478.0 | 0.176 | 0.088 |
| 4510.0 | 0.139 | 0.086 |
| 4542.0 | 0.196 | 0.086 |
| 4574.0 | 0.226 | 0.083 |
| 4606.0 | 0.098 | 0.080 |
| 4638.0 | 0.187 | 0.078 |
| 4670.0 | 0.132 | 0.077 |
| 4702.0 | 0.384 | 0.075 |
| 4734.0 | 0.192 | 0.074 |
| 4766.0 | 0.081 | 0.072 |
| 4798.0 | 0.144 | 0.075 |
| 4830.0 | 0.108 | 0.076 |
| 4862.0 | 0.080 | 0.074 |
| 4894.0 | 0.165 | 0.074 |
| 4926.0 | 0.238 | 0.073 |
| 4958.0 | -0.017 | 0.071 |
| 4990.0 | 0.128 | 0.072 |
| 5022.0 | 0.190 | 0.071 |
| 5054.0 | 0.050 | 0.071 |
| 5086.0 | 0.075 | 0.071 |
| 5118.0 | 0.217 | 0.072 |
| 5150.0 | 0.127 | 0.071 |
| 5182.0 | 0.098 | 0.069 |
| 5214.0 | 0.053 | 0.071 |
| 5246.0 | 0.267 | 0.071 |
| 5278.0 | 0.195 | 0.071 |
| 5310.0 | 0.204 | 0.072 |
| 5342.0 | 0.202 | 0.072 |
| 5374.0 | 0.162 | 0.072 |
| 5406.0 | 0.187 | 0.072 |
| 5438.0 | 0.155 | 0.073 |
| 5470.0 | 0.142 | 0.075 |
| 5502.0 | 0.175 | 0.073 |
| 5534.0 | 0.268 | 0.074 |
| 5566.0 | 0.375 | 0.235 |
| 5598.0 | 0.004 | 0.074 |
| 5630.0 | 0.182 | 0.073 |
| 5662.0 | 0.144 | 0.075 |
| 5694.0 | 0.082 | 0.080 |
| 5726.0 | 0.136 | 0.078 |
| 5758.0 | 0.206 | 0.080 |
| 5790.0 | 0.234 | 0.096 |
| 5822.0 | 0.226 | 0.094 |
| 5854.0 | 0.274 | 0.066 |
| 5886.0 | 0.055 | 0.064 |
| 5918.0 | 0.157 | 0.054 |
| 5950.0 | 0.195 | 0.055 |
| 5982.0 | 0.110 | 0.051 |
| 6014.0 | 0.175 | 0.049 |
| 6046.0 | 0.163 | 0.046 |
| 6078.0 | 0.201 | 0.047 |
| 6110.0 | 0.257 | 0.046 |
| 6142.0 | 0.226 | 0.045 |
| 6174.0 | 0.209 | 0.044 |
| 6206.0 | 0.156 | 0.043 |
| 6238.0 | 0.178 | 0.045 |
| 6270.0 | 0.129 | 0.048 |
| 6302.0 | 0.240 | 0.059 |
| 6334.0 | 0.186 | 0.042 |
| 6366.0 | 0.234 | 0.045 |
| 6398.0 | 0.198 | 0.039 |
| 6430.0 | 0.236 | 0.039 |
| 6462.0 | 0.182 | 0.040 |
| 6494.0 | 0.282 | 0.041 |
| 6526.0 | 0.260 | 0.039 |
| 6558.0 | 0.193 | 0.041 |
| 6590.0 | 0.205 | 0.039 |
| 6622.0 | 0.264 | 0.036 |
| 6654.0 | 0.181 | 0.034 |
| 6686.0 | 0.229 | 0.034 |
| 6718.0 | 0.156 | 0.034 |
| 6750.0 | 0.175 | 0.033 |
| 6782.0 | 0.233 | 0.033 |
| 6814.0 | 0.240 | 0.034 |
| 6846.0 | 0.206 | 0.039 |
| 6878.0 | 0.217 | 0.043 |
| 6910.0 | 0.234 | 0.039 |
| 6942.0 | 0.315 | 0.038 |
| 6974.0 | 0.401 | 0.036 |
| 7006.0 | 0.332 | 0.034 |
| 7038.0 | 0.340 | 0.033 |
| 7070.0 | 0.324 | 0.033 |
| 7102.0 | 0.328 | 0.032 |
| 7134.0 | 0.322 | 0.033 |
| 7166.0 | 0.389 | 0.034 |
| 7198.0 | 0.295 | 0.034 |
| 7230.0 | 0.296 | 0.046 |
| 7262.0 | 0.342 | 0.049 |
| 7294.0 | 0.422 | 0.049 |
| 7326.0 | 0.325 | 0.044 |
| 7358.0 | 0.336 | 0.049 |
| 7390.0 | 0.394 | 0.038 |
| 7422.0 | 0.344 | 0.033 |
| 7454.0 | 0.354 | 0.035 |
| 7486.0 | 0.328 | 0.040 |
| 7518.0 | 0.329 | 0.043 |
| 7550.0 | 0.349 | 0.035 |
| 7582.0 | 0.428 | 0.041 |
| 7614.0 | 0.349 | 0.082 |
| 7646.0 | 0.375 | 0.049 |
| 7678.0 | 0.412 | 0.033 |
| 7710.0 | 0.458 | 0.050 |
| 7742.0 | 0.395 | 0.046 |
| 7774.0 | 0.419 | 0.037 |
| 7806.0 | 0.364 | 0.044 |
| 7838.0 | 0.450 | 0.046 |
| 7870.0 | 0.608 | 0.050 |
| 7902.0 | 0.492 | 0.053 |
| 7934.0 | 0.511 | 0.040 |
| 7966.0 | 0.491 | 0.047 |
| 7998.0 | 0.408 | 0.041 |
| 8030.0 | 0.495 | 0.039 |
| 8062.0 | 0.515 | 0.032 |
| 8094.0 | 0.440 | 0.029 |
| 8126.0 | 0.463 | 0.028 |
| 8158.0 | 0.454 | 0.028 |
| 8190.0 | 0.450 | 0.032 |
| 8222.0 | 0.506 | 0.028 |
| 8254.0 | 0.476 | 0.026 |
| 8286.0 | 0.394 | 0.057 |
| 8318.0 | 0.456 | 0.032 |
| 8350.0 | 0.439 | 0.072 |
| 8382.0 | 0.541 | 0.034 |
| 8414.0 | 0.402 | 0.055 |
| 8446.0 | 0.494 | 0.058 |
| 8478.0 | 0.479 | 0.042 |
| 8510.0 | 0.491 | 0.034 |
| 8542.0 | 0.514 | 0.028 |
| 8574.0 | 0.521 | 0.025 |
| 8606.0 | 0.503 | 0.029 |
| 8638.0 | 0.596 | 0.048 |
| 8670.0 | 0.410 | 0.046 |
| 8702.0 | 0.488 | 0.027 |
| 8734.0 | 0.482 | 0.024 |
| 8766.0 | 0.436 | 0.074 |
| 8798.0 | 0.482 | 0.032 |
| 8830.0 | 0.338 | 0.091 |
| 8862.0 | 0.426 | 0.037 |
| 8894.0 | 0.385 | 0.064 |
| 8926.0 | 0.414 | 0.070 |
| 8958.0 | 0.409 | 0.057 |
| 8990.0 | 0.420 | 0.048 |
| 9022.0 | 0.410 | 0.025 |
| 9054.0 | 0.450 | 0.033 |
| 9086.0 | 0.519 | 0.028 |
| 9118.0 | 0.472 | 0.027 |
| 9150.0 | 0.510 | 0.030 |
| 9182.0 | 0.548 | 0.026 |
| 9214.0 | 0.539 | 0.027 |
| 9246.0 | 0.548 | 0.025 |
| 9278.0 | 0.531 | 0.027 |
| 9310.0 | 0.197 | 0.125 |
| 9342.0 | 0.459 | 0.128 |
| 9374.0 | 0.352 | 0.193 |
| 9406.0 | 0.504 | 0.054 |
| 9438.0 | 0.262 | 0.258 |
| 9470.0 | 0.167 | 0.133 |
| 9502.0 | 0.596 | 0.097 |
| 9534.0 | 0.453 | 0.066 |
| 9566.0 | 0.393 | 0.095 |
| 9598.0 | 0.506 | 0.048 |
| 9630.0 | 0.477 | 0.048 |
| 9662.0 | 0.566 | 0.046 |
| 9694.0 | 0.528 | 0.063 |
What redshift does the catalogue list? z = 0.739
